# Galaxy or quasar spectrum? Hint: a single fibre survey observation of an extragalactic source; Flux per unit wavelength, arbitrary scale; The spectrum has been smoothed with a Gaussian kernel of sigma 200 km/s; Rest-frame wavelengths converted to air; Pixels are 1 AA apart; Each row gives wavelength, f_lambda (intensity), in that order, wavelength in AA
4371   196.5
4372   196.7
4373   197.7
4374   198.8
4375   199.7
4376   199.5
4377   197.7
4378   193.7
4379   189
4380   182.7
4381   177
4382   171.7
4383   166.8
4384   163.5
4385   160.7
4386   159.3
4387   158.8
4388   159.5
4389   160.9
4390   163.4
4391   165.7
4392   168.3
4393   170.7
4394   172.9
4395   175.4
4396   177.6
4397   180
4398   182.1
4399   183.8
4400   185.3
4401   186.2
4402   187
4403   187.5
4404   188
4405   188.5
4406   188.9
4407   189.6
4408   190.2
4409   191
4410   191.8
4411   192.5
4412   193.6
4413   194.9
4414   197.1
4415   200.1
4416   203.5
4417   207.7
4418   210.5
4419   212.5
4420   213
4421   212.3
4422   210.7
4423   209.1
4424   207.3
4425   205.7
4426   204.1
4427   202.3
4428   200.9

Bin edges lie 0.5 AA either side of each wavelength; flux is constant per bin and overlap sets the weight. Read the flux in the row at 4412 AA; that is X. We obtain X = 193.6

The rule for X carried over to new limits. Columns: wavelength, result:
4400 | 185.3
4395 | 175.4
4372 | 196.7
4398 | 182.1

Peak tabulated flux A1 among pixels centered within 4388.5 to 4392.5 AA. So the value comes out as 168.3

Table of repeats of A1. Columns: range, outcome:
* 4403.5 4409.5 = 191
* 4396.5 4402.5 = 187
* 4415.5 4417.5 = 207.7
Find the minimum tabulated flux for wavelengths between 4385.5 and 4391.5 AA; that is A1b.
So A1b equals 158.8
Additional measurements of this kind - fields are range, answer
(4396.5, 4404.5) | 180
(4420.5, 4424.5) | 207.3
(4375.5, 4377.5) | 197.7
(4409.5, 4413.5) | 191.8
